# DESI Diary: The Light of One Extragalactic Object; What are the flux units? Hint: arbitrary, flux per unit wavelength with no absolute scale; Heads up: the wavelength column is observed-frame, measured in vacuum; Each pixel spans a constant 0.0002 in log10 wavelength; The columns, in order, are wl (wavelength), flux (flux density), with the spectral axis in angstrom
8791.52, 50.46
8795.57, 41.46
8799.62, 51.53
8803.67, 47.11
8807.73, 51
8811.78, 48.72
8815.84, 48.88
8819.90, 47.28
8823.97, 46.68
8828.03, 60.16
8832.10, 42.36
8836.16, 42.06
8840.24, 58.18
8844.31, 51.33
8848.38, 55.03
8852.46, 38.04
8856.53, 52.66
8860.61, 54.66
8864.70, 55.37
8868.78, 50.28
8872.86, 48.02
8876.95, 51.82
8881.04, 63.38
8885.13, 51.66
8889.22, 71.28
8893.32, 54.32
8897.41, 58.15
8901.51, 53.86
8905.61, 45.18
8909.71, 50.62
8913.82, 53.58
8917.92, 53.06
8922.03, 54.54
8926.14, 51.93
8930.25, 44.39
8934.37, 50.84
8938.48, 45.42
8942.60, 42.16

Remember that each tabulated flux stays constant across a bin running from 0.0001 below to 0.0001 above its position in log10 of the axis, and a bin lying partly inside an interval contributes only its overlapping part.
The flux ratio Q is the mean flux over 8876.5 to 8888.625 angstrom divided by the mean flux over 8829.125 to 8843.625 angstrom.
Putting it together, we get 1.19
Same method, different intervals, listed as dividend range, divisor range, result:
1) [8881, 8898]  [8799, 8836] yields 1.22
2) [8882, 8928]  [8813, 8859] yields 1.11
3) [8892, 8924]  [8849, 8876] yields 1.05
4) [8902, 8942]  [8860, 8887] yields 0.93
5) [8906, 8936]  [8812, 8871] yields 1.02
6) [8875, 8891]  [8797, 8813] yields 1.20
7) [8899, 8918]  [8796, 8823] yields 1.06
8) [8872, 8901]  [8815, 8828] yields 1.16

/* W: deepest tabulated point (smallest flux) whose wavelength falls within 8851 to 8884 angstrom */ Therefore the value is 38.04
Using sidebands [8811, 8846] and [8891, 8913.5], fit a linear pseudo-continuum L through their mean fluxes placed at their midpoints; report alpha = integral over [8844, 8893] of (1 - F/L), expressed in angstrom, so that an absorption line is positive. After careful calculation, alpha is -2.3 angstrom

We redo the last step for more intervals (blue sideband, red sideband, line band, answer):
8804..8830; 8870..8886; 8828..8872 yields 1.42 angstrom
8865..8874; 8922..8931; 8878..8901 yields -3.93 angstrom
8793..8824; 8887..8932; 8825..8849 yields -0.73 angstrom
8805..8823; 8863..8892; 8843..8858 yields 1.09 angstrom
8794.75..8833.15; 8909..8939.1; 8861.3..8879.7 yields -0.81 angstrom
